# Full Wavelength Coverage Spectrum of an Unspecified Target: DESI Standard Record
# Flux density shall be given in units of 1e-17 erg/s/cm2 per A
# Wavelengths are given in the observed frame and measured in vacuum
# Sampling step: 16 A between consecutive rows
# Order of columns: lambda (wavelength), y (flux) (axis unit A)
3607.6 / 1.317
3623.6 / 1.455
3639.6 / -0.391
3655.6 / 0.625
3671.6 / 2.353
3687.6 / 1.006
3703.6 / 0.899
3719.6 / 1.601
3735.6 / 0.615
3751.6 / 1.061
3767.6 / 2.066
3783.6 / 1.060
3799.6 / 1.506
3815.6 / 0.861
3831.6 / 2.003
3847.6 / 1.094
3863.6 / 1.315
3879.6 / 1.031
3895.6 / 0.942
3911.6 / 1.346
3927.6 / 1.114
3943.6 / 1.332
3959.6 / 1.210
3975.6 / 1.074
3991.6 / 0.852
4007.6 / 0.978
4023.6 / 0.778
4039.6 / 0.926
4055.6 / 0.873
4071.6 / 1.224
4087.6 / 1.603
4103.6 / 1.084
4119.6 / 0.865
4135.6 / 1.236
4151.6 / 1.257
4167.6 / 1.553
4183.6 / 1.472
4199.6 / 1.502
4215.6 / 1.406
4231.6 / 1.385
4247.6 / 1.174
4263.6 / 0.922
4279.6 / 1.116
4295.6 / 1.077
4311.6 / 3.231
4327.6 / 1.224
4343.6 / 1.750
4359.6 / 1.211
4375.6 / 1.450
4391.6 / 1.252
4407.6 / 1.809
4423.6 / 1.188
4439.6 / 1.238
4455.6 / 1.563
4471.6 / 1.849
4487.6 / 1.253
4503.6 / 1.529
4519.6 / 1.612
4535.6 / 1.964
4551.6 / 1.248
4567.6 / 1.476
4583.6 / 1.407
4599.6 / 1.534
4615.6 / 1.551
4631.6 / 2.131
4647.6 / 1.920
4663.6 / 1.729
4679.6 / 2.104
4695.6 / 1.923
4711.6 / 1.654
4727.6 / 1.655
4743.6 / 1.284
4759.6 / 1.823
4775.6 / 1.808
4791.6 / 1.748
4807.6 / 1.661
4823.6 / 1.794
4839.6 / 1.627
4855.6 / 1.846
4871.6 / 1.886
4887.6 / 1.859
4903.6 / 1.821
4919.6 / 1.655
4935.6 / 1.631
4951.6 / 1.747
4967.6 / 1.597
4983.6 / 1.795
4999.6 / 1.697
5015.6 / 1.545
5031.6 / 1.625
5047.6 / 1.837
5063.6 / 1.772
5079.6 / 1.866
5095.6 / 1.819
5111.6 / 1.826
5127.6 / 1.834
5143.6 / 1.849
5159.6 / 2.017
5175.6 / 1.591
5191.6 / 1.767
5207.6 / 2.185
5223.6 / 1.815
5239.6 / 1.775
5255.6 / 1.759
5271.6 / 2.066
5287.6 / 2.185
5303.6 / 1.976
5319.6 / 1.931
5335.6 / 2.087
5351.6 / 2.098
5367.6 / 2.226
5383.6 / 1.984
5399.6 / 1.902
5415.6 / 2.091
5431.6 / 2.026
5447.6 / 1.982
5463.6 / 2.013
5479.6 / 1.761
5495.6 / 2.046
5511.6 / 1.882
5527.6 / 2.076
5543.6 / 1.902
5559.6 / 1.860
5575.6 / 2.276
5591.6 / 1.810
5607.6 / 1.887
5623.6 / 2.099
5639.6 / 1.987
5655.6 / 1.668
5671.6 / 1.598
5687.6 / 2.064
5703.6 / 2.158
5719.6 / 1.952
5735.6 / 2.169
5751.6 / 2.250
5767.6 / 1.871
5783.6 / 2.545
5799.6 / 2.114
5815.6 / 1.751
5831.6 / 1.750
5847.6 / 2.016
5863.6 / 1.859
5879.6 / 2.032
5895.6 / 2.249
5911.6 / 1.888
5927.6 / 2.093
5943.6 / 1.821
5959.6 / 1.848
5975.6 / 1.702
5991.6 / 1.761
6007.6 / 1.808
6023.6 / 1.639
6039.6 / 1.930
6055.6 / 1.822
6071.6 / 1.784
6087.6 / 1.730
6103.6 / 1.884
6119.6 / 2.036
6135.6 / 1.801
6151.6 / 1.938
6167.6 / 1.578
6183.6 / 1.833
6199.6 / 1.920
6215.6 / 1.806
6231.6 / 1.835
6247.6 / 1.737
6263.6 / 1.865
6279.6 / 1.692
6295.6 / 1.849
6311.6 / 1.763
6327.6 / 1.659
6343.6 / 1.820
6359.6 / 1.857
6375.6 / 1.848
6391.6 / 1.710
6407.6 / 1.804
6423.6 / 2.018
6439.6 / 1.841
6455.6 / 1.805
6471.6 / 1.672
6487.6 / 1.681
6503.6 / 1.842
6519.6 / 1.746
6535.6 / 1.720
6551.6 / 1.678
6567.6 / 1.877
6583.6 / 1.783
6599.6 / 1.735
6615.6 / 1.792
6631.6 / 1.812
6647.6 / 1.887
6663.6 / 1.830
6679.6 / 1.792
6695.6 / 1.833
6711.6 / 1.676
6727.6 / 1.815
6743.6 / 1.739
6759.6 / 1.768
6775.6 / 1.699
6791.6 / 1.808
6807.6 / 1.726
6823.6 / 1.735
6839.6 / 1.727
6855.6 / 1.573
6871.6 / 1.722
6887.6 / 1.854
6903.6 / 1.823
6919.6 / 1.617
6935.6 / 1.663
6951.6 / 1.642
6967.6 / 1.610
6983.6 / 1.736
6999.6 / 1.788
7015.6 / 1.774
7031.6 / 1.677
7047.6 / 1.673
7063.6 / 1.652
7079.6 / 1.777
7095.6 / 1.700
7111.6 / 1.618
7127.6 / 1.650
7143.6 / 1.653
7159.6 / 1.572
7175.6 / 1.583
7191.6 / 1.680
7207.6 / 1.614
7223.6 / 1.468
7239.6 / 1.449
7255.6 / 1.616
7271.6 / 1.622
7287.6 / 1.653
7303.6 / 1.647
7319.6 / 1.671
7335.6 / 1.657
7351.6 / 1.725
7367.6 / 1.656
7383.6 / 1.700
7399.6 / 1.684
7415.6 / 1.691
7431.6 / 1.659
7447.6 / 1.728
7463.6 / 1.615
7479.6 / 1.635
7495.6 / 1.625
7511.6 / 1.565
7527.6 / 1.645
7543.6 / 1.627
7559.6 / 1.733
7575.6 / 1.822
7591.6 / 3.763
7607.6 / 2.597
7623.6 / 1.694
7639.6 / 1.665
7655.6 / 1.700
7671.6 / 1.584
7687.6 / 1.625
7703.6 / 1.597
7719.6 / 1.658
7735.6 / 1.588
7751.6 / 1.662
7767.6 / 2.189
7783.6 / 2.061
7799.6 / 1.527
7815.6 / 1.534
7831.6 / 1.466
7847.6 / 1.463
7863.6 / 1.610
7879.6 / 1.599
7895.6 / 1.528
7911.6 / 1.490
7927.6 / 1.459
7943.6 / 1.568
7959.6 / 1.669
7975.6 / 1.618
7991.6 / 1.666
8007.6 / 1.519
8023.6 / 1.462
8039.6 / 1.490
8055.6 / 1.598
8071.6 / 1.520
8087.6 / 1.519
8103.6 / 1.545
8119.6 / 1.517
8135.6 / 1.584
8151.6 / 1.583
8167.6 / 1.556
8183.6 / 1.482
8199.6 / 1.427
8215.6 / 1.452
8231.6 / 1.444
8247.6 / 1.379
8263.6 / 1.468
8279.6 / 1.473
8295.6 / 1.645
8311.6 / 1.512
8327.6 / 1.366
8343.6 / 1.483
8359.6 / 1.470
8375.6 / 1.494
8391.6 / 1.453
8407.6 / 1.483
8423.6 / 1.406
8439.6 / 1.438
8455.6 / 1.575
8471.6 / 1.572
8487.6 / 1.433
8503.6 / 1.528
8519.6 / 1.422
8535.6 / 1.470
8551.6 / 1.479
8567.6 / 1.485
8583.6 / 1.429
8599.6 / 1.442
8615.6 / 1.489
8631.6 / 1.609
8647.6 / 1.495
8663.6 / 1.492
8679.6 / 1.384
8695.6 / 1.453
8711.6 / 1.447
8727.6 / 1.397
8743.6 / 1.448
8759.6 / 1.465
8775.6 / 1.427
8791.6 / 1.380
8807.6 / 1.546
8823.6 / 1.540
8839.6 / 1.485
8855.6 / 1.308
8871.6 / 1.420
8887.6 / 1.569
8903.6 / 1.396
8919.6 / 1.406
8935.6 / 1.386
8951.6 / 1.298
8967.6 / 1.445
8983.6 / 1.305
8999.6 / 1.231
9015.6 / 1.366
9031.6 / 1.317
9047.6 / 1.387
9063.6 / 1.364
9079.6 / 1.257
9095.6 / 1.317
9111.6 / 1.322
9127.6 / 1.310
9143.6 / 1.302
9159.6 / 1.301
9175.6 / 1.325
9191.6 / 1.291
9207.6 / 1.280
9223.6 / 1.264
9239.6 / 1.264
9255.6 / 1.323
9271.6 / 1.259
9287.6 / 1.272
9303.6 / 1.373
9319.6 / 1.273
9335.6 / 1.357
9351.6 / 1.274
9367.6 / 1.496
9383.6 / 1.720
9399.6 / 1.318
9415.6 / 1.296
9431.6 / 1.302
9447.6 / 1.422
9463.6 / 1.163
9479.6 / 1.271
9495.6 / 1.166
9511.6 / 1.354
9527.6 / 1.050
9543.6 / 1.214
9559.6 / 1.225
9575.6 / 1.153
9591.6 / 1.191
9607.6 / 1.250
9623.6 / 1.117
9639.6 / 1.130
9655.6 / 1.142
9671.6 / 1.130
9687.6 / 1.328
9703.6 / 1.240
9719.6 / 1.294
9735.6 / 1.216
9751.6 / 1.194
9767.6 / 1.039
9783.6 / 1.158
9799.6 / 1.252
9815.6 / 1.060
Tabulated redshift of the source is 0.16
